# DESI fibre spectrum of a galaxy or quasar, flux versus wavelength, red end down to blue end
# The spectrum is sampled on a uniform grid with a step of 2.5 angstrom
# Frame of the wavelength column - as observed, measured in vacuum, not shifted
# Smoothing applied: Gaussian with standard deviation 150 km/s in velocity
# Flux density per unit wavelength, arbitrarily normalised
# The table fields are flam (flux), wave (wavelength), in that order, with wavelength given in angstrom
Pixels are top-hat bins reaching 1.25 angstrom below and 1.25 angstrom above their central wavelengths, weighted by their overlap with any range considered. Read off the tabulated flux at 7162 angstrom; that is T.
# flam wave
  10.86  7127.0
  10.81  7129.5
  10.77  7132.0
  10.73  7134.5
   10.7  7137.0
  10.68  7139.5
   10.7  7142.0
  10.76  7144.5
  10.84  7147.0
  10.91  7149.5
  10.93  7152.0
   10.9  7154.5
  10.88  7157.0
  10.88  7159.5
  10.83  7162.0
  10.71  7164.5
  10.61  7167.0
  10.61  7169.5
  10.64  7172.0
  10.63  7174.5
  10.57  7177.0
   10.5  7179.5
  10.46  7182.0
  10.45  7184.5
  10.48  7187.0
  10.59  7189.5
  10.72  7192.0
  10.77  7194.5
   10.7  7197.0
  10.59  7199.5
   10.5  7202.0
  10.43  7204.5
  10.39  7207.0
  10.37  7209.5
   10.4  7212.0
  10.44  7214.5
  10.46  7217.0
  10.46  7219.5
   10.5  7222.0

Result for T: 10.83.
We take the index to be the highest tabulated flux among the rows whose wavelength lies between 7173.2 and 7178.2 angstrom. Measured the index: 10.63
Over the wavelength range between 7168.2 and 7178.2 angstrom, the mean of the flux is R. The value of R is 10.6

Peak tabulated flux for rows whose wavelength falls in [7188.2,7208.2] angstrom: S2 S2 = 10.77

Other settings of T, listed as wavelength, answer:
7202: 10.5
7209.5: 10.37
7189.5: 10.59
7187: 10.48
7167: 10.61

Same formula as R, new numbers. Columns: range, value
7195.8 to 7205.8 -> 10.6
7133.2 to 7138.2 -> 10.7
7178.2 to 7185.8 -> 10.5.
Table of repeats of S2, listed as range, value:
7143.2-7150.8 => 10.91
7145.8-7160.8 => 10.93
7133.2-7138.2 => 10.73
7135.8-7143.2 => 10.7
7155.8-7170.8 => 10.88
